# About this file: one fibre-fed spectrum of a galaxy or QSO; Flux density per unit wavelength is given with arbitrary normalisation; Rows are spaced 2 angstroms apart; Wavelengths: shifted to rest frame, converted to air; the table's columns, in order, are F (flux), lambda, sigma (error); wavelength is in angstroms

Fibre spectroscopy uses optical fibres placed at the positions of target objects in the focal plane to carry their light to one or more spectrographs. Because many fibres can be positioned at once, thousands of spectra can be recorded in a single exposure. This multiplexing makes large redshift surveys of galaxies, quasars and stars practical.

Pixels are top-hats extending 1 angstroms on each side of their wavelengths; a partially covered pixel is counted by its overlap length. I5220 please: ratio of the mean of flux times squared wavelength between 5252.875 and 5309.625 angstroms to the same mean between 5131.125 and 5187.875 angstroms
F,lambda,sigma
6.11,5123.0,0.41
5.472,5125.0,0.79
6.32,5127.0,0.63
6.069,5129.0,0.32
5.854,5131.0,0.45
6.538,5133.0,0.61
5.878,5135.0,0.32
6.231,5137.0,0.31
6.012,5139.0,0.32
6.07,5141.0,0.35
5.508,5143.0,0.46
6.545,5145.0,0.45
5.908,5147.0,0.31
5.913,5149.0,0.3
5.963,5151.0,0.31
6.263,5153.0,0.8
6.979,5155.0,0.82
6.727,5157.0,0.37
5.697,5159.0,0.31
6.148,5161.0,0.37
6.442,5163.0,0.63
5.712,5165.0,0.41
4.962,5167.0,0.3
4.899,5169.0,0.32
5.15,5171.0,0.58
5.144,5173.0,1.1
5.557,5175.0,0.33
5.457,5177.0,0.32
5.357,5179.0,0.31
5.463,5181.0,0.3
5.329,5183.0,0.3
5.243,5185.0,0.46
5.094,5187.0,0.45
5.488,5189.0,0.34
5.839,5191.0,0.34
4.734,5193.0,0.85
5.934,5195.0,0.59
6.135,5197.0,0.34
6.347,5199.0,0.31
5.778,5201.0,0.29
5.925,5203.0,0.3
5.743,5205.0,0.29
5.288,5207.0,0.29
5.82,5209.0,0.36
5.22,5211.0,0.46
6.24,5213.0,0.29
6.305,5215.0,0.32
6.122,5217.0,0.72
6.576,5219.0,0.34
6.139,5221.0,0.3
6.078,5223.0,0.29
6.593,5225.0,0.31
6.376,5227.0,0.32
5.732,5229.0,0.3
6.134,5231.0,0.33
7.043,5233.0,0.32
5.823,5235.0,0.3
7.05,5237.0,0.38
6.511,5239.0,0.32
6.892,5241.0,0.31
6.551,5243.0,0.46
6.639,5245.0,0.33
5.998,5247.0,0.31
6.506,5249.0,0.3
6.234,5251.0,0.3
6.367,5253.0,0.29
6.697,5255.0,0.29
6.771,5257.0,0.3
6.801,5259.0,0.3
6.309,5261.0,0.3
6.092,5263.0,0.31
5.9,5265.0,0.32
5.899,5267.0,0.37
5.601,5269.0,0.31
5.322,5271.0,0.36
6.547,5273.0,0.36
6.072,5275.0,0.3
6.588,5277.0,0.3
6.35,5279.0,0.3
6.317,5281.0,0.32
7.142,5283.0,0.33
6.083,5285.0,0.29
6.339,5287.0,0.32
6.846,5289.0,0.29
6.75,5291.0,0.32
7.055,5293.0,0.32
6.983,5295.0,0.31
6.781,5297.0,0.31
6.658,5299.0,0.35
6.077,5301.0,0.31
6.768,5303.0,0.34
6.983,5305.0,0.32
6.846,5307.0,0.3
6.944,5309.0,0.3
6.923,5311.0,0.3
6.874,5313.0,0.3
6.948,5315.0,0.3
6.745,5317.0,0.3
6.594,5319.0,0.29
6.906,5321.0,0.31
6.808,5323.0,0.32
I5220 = 1.2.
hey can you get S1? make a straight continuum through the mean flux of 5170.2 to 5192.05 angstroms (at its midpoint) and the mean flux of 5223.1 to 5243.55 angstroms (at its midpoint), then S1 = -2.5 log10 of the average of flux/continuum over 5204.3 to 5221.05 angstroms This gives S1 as 0.02 mag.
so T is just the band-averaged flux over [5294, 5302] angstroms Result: 6.62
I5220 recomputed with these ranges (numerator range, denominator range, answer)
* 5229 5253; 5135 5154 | 1.11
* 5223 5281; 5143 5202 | 1.14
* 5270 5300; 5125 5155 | 1.13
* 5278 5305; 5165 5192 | 1.30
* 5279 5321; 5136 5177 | 1.21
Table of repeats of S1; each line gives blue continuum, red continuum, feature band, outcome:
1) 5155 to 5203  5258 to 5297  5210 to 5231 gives -0.03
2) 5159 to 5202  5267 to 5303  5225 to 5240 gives -0.07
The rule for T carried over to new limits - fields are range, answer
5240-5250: 6.52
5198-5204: 6.02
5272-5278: 6.4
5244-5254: 6.35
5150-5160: 6.33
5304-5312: 6.92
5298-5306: 6.62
